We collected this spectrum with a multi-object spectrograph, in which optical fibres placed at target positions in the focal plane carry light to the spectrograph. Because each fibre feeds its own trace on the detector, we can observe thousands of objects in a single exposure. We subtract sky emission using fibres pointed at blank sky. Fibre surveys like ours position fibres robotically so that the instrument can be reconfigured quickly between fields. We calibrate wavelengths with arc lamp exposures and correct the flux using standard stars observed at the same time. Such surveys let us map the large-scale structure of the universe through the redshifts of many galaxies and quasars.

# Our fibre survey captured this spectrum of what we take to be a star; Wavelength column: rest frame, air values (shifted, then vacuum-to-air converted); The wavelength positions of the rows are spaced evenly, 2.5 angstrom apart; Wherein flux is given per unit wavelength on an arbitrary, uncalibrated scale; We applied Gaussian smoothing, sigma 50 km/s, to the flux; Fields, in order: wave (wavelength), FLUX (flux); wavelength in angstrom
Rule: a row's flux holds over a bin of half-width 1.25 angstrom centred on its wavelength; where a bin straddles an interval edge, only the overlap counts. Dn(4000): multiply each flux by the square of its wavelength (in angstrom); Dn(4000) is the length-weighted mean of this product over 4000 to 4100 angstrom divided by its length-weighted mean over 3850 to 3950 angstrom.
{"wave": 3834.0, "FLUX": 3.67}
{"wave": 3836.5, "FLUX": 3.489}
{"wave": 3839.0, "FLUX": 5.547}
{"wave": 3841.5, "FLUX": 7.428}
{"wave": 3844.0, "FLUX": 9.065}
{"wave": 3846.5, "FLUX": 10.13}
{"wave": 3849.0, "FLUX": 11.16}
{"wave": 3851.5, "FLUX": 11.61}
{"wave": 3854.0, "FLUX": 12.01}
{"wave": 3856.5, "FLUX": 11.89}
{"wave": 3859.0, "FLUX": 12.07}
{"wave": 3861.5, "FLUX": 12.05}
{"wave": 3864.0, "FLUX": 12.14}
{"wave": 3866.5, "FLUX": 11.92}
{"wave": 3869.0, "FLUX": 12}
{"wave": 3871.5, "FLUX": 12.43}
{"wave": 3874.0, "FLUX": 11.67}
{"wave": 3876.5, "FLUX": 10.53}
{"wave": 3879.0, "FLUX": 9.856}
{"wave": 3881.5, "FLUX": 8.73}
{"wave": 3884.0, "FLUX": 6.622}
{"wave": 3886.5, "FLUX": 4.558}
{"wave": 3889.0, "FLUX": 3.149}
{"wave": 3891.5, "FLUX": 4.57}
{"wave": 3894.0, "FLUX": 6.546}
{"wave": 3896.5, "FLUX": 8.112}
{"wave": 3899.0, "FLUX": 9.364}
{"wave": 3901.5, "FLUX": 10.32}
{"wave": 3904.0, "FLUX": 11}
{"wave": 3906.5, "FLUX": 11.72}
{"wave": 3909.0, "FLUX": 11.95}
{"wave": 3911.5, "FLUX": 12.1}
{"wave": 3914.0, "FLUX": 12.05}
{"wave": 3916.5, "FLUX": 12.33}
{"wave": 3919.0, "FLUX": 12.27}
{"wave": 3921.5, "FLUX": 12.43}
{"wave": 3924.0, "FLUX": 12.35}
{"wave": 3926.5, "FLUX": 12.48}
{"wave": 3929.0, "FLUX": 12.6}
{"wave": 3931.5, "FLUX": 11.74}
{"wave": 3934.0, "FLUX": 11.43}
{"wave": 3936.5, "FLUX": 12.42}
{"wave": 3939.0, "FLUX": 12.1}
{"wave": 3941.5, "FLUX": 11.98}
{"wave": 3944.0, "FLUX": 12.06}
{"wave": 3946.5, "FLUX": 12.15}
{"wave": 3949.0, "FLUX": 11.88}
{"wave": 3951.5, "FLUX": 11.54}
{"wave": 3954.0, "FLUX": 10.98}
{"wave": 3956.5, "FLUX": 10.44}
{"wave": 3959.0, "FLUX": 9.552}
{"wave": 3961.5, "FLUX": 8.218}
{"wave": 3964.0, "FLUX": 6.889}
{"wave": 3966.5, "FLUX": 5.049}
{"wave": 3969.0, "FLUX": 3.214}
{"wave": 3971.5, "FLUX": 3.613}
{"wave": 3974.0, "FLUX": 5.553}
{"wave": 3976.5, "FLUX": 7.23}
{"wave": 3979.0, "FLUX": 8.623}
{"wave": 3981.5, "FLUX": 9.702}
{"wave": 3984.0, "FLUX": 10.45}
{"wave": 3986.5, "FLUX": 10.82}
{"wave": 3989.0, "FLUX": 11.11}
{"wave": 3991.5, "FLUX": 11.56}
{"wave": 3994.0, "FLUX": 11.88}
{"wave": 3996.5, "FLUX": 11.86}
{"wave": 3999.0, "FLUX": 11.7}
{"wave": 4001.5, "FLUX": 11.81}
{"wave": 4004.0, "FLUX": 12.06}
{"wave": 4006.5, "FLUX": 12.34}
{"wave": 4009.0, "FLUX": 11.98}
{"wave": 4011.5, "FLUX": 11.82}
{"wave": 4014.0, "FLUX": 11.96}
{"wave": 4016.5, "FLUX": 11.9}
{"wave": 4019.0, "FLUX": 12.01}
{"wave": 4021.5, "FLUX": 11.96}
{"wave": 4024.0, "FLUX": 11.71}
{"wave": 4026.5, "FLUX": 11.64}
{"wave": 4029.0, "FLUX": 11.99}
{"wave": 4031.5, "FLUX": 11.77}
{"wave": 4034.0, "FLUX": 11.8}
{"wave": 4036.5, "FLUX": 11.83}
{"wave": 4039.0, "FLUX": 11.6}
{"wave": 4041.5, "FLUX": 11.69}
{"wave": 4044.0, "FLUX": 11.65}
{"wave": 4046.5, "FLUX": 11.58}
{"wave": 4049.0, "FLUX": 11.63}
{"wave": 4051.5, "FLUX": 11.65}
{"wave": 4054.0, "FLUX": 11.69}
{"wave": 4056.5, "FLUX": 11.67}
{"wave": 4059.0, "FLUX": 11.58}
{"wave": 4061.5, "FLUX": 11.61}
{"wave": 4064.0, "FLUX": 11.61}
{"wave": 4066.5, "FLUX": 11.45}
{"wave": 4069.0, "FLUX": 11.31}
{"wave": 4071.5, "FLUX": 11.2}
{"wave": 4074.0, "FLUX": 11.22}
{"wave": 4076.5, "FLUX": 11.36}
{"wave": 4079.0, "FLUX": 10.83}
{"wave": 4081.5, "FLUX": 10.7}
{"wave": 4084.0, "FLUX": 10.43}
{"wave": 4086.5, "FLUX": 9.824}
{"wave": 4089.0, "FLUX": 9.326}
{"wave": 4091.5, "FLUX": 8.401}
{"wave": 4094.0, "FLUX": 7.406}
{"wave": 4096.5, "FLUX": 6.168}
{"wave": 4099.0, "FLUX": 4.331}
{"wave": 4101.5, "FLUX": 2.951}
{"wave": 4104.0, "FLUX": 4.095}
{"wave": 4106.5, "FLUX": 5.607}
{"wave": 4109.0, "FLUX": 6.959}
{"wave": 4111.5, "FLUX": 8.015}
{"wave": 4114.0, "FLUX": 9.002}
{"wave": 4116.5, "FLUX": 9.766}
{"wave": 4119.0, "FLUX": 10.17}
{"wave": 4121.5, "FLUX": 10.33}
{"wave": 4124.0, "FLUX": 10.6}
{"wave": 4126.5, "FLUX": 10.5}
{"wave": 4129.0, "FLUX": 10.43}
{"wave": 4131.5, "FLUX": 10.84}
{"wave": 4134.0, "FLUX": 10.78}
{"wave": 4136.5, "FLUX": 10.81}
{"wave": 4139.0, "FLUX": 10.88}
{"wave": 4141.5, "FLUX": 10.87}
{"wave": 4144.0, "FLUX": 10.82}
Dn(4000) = 1.10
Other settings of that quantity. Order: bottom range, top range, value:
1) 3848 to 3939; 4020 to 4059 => 1.19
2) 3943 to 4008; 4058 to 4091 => 1.18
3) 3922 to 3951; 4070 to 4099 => 0.84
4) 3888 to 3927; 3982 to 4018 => 1.20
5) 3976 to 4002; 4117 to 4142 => 1.06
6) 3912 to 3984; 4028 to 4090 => 1.18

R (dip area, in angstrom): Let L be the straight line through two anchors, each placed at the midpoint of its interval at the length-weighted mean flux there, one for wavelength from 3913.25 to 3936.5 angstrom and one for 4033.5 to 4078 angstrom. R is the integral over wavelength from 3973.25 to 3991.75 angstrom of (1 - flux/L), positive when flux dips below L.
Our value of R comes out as 3.95 angstrom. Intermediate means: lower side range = 12.2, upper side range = 11.6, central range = 9.37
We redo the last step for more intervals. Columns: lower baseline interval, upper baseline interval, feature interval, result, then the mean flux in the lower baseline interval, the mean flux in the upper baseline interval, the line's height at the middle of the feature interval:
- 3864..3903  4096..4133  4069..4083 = -4.97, 8.82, 8.04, 8.17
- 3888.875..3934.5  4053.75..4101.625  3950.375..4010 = 4.65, 10.6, 9.87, 10.3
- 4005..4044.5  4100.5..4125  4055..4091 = -5.00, 11.9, 7.77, 9.62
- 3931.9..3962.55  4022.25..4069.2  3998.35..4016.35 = -0.70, 11.3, 11.7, 11.5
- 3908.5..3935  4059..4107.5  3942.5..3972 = 6.58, 12.2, 9.02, 11.5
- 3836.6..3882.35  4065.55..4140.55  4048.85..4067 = -4.20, 10.5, 9.19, 9.43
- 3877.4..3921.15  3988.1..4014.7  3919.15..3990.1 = 3.60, 9.21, 11.8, 10.6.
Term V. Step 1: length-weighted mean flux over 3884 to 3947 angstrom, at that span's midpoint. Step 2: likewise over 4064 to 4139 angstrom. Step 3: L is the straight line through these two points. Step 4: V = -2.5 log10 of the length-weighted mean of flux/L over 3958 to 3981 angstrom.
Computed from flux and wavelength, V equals 0.476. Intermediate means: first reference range 10.5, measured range 6.51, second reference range 9.2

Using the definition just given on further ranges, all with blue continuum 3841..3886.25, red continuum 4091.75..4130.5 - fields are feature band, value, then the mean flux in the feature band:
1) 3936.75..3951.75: -0.23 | 12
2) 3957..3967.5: 0.23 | 7.7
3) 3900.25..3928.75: -0.19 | 11.9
